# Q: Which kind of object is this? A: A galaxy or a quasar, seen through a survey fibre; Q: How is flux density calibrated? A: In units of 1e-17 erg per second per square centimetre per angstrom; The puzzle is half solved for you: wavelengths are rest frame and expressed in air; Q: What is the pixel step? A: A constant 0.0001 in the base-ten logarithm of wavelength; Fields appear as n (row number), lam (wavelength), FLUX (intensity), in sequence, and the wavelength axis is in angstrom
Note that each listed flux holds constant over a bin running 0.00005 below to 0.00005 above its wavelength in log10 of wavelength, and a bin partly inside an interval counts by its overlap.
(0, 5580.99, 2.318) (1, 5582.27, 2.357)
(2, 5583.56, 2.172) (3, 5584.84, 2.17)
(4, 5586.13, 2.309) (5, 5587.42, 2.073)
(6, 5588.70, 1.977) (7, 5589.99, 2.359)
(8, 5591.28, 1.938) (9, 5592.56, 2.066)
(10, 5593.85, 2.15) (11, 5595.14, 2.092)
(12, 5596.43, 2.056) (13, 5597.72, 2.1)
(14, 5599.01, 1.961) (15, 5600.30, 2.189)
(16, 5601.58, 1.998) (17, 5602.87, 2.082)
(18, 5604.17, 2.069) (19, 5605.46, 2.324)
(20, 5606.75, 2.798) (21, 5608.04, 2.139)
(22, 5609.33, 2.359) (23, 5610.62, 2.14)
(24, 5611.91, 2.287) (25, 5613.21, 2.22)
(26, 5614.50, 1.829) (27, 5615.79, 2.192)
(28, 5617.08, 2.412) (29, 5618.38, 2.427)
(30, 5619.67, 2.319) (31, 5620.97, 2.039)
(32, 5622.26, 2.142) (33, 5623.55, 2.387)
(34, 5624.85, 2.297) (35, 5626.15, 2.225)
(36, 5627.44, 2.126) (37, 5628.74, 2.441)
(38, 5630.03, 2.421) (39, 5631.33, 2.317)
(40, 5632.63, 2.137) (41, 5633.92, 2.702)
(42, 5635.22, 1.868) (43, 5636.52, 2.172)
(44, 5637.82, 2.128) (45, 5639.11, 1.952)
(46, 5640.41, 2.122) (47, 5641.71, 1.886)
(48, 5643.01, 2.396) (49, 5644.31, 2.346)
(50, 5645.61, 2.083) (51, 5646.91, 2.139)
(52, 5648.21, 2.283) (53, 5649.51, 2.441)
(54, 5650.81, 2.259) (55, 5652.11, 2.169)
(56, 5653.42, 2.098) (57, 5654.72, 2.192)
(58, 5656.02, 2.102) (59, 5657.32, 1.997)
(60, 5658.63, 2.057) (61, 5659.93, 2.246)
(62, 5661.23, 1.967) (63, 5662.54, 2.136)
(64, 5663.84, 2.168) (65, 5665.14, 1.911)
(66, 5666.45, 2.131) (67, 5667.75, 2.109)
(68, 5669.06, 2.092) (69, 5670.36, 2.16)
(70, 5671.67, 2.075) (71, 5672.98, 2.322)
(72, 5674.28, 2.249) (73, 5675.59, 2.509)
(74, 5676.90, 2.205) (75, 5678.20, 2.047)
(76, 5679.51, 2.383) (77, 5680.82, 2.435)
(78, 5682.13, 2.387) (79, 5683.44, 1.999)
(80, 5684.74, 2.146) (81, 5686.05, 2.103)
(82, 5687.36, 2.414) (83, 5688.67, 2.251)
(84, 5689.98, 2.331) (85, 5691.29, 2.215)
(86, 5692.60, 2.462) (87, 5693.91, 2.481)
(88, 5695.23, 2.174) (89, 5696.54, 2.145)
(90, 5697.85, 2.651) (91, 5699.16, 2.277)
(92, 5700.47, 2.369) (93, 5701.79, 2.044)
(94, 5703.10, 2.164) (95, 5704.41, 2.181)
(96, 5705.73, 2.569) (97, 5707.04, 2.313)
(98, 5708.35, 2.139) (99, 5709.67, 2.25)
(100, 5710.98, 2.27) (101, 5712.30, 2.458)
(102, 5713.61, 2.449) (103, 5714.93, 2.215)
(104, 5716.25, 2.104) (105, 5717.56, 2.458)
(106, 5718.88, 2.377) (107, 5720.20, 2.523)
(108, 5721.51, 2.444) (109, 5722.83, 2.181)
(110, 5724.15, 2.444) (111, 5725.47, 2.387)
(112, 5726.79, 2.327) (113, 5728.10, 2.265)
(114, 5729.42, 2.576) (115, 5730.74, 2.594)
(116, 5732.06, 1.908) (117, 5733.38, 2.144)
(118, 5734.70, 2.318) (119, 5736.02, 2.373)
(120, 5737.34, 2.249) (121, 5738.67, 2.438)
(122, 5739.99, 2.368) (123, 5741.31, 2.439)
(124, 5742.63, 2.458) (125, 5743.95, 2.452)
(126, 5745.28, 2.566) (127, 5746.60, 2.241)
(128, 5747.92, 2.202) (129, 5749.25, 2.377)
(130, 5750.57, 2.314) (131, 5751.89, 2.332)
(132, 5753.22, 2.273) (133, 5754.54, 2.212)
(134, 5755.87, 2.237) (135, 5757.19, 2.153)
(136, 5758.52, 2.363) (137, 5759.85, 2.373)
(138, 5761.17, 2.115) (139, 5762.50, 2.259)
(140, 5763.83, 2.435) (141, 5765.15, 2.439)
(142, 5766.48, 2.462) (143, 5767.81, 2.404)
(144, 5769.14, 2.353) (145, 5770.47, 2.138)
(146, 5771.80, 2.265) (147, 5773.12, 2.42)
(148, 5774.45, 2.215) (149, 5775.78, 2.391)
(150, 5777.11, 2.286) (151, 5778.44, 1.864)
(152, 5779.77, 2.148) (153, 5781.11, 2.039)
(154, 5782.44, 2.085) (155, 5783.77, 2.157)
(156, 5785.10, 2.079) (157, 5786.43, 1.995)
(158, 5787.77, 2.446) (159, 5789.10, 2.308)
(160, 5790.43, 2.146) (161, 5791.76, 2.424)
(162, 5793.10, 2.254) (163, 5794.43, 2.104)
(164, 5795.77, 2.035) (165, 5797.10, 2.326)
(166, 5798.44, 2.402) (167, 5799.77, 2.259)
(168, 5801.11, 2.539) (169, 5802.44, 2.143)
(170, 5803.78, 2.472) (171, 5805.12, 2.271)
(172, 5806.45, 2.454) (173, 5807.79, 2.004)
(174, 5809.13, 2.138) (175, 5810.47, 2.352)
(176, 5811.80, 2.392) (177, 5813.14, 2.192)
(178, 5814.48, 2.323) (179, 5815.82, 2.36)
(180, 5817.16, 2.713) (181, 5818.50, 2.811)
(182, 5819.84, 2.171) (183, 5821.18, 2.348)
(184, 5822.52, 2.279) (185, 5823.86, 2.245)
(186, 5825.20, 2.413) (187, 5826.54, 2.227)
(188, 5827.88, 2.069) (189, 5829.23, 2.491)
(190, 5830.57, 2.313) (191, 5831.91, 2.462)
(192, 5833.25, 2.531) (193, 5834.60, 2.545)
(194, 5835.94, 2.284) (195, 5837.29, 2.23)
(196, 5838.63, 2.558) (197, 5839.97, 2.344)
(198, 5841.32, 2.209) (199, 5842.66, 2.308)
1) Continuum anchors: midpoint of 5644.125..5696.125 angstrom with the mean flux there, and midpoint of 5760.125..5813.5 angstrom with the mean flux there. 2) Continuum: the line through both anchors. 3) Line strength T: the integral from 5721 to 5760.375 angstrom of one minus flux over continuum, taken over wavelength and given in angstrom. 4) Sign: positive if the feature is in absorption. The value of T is -1.70 angstrom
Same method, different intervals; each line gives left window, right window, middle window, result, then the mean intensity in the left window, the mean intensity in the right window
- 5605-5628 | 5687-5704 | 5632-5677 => 2.3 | 2.26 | 2.3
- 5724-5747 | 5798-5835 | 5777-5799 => 1.7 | 2.36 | 2.35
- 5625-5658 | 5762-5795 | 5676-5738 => -2.3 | 2.2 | 2.25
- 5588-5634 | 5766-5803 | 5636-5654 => 0.3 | 2.21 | 2.24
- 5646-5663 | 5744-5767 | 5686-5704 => -0.6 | 2.16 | 2.32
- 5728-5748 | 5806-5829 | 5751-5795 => 1.8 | 2.36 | 2.32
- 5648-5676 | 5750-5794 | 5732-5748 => -0.8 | 2.16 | 2.25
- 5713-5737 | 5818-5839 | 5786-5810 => 0.9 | 2.34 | 2.37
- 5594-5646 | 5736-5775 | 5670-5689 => 0.1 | 2.2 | 2.33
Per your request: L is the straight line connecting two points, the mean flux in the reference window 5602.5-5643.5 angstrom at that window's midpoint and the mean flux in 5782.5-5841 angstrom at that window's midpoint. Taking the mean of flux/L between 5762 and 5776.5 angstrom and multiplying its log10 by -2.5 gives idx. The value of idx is -0.02 mag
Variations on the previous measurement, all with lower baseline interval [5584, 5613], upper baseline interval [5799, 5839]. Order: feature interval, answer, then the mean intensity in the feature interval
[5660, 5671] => 0.06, 2.09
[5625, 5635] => -0.06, 2.32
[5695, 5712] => -0.01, 2.28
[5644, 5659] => 0.02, 2.18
